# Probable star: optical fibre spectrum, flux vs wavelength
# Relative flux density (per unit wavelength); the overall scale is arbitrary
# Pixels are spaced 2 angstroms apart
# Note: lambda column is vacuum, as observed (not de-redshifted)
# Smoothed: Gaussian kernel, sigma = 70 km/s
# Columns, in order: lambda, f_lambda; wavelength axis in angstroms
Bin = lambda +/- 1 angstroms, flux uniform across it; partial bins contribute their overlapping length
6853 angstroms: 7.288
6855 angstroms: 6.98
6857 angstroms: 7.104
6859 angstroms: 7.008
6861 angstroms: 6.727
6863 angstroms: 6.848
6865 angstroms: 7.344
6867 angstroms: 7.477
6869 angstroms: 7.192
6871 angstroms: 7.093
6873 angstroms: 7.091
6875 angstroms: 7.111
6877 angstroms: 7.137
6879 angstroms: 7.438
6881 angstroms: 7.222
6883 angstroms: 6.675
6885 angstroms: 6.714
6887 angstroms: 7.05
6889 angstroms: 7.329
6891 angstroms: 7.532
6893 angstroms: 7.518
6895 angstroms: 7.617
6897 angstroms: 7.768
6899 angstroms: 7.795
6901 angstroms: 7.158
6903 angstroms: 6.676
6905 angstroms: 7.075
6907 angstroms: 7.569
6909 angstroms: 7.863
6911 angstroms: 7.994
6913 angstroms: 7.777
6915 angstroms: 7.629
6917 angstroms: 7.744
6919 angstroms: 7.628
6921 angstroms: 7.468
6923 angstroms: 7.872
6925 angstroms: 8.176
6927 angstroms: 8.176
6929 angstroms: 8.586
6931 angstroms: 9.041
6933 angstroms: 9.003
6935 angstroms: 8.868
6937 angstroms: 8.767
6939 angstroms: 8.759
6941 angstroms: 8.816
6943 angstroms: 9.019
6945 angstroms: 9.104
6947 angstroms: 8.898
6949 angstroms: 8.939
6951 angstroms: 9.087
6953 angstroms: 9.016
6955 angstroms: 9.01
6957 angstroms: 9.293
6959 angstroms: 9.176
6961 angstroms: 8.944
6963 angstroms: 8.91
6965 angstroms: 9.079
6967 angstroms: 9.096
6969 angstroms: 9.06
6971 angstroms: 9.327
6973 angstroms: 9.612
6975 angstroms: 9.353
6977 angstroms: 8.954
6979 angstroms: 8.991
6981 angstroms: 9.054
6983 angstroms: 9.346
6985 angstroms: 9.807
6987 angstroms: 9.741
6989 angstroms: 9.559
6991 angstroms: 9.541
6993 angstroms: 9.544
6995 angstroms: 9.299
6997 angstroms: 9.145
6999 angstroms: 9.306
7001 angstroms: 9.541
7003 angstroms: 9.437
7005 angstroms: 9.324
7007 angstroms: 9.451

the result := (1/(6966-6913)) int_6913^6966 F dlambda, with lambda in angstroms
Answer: 8.64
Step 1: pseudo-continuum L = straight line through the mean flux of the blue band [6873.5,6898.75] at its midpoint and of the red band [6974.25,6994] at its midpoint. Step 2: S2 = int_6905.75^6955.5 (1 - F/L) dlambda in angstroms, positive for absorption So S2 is -1.1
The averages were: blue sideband 7.27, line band 8.42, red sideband 9.39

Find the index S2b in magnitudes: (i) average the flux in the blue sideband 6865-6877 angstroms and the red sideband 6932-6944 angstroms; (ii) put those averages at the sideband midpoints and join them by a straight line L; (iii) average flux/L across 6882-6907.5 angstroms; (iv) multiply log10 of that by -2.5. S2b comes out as 0.08 mag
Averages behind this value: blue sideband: 7.2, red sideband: 8.87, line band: 7.26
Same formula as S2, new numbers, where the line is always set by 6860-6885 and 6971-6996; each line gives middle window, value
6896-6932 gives 0.8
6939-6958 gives -0.7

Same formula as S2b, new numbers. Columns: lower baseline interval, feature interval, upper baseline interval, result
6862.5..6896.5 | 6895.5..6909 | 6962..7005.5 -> 0.04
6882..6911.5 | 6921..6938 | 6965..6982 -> -0.05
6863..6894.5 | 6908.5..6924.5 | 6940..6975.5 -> 0.05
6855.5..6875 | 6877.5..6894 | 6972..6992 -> 0.05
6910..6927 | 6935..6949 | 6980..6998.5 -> -0.07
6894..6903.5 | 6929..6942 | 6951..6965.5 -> -0.05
